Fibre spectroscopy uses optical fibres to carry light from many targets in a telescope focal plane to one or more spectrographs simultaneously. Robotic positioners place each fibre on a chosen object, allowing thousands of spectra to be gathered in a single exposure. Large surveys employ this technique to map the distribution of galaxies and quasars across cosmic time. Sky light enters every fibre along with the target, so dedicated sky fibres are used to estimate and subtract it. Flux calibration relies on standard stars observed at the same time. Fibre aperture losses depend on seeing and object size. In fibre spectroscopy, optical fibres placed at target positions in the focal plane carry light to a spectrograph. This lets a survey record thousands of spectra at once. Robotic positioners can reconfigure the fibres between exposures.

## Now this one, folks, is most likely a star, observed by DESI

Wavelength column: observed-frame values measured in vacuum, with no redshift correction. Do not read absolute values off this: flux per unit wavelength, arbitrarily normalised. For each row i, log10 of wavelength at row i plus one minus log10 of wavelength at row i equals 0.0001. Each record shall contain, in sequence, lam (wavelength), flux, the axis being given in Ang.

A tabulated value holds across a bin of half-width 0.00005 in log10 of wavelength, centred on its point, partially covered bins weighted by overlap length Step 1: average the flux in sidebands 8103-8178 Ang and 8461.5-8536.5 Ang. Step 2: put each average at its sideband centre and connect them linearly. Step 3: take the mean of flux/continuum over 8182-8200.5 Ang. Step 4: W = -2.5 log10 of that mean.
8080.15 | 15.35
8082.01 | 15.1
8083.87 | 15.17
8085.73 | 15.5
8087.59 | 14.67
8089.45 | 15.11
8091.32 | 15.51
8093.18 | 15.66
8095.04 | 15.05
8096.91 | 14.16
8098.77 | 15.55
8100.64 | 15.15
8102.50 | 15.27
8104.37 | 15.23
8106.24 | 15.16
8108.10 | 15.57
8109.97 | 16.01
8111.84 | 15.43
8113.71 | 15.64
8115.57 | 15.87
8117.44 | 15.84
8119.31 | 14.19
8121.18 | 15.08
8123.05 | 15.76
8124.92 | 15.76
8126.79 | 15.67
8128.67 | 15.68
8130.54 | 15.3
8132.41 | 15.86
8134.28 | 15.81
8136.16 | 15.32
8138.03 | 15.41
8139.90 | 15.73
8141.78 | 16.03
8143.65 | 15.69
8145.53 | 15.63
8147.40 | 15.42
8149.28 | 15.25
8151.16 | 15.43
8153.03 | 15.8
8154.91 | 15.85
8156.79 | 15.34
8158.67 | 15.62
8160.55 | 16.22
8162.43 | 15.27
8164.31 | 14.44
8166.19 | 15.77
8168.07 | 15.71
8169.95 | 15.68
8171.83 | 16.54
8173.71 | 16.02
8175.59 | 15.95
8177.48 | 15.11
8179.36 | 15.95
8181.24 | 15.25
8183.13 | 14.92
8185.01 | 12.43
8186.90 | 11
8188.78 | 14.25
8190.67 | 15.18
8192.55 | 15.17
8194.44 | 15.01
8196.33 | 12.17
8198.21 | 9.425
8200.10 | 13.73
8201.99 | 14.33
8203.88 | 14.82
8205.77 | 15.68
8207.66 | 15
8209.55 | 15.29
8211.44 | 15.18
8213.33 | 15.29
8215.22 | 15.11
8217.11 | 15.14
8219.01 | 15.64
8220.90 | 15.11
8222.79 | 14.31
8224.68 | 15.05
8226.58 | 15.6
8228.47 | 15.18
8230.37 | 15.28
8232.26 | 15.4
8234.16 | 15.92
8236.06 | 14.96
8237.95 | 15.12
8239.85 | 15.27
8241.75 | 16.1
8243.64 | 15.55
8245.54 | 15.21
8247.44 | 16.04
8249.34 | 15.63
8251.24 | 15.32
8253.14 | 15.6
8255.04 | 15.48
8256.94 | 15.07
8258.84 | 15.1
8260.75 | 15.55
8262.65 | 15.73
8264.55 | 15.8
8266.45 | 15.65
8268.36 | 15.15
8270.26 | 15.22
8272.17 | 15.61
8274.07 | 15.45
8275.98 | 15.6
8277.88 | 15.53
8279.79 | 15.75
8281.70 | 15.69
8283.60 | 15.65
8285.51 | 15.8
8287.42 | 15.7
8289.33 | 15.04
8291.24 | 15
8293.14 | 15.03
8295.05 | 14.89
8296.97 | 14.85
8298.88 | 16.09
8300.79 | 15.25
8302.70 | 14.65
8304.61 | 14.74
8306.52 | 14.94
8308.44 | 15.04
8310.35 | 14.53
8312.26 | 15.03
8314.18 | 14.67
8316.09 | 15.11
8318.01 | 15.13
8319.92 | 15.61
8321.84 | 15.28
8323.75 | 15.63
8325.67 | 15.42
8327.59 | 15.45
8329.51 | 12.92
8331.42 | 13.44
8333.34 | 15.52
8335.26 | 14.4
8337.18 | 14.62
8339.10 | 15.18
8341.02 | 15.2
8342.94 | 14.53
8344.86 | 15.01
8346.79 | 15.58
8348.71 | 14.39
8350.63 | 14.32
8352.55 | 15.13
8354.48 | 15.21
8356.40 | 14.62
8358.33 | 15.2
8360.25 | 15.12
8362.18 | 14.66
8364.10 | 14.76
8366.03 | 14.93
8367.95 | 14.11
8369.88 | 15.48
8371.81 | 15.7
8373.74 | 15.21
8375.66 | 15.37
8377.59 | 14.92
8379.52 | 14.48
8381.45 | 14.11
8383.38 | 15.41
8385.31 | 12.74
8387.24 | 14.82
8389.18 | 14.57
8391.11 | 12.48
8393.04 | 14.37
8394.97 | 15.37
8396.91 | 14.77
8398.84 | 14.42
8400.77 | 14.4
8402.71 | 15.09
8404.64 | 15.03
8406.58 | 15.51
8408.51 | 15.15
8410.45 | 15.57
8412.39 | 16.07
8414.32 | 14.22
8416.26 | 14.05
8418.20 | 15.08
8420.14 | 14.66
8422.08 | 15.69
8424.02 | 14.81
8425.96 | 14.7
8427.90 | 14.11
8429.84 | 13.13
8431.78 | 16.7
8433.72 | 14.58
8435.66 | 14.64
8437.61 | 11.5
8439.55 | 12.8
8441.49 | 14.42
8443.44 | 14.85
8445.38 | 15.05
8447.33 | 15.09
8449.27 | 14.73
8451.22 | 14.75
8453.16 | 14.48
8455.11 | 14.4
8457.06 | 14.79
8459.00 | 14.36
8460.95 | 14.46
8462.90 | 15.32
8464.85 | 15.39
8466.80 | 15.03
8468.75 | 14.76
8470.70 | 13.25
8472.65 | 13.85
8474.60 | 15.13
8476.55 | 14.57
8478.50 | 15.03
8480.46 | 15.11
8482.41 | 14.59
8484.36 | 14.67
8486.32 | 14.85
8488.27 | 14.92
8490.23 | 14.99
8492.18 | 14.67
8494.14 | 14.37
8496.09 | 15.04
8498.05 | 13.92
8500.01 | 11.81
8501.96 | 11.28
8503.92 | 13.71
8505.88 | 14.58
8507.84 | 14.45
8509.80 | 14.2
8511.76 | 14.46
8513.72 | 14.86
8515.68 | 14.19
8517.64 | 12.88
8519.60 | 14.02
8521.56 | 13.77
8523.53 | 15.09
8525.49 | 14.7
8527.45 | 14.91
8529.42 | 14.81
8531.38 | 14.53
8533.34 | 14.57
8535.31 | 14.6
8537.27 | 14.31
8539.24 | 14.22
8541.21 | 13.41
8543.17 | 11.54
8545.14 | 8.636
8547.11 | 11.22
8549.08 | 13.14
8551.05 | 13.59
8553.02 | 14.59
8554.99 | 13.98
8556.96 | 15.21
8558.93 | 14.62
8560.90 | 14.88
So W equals 0.16 mag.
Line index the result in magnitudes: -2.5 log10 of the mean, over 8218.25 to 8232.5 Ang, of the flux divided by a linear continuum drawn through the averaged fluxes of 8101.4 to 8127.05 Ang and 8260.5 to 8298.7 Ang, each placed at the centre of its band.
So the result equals 0.02 mag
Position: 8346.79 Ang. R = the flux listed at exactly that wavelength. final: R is 15.58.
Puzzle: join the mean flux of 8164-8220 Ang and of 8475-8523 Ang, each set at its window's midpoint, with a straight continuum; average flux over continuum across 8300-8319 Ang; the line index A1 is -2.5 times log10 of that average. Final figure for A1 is -0.029 mag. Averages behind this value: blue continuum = 14.7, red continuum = 14.2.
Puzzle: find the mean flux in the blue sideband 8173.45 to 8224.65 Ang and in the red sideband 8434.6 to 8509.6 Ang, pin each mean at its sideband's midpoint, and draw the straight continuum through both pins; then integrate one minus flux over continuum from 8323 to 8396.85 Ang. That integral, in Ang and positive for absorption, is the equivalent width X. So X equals -1.63 Ang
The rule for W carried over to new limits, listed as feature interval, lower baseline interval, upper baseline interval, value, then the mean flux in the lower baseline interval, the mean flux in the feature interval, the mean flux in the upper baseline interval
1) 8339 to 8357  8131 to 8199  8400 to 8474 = -0.009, 15.1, 14.9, 14.6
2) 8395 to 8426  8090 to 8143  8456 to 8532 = -0.025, 15.5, 15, 14.4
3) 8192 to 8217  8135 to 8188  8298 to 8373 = 0.065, 15.3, 14.3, 14.9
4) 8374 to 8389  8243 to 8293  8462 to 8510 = 0.024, 15.5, 14.6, 14.4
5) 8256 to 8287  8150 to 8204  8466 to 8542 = -0.064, 14.8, 15.5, 14.3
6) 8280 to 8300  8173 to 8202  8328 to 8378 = -0.060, 14.1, 15.4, 14.8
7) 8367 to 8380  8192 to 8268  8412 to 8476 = -0.025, 15.1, 15.1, 14.6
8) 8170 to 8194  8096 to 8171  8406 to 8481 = 0.037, 15.5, 14.9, 14.7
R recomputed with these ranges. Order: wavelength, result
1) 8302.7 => 14.65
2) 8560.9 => 14.88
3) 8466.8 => 15.03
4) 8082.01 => 15.1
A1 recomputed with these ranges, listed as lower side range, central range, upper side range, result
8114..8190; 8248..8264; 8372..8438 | -0.027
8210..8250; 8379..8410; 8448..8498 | 0.025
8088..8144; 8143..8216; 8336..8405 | 0.026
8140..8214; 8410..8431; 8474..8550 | -0.036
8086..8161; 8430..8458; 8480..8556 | -0.018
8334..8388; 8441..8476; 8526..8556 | -0.043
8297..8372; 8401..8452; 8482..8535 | -0.008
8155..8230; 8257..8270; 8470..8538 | -0.052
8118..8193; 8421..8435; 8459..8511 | -0.020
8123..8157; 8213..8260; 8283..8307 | 0.001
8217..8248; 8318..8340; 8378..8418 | 0.004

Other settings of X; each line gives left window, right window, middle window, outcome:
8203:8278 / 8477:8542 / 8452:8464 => -0.1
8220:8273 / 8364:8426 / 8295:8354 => 0.6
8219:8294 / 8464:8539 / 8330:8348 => 0.3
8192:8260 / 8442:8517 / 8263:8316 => -1.5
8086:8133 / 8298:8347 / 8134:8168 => -0.6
